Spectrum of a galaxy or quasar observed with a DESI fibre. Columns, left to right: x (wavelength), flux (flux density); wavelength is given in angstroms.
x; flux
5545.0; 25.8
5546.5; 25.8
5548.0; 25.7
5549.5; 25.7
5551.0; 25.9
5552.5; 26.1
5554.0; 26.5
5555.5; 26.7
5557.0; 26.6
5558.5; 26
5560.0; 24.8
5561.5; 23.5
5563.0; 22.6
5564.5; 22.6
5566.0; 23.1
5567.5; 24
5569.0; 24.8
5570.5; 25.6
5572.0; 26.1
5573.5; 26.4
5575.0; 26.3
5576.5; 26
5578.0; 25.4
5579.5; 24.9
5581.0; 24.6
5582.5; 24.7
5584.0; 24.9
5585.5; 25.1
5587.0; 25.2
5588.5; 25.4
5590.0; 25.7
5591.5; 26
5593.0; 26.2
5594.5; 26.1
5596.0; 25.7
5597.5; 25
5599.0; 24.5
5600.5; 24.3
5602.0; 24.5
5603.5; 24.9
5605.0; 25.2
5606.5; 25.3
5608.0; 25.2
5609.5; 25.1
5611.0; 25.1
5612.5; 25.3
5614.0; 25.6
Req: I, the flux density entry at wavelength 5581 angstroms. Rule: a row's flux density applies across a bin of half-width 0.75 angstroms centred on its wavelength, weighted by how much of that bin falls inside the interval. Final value 24.6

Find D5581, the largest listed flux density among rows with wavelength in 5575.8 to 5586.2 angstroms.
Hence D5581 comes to 26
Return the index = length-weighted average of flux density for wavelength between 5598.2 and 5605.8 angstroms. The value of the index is 24.7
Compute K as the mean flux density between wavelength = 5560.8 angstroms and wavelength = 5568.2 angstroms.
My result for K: 23.2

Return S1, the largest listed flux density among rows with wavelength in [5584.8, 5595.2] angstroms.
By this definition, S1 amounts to 26.2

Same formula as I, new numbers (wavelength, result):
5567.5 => 24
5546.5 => 25.8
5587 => 25.2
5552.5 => 26.1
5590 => 25.7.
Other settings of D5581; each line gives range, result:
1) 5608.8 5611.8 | 25.1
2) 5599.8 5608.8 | 25.3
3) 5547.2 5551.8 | 25.9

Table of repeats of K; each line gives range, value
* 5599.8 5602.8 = 24.4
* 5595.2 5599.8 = 25.1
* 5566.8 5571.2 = 24.8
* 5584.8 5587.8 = 25.2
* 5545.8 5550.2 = 25.7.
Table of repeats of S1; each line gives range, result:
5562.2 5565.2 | 22.6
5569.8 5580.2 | 26.4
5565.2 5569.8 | 24.8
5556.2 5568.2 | 26.6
